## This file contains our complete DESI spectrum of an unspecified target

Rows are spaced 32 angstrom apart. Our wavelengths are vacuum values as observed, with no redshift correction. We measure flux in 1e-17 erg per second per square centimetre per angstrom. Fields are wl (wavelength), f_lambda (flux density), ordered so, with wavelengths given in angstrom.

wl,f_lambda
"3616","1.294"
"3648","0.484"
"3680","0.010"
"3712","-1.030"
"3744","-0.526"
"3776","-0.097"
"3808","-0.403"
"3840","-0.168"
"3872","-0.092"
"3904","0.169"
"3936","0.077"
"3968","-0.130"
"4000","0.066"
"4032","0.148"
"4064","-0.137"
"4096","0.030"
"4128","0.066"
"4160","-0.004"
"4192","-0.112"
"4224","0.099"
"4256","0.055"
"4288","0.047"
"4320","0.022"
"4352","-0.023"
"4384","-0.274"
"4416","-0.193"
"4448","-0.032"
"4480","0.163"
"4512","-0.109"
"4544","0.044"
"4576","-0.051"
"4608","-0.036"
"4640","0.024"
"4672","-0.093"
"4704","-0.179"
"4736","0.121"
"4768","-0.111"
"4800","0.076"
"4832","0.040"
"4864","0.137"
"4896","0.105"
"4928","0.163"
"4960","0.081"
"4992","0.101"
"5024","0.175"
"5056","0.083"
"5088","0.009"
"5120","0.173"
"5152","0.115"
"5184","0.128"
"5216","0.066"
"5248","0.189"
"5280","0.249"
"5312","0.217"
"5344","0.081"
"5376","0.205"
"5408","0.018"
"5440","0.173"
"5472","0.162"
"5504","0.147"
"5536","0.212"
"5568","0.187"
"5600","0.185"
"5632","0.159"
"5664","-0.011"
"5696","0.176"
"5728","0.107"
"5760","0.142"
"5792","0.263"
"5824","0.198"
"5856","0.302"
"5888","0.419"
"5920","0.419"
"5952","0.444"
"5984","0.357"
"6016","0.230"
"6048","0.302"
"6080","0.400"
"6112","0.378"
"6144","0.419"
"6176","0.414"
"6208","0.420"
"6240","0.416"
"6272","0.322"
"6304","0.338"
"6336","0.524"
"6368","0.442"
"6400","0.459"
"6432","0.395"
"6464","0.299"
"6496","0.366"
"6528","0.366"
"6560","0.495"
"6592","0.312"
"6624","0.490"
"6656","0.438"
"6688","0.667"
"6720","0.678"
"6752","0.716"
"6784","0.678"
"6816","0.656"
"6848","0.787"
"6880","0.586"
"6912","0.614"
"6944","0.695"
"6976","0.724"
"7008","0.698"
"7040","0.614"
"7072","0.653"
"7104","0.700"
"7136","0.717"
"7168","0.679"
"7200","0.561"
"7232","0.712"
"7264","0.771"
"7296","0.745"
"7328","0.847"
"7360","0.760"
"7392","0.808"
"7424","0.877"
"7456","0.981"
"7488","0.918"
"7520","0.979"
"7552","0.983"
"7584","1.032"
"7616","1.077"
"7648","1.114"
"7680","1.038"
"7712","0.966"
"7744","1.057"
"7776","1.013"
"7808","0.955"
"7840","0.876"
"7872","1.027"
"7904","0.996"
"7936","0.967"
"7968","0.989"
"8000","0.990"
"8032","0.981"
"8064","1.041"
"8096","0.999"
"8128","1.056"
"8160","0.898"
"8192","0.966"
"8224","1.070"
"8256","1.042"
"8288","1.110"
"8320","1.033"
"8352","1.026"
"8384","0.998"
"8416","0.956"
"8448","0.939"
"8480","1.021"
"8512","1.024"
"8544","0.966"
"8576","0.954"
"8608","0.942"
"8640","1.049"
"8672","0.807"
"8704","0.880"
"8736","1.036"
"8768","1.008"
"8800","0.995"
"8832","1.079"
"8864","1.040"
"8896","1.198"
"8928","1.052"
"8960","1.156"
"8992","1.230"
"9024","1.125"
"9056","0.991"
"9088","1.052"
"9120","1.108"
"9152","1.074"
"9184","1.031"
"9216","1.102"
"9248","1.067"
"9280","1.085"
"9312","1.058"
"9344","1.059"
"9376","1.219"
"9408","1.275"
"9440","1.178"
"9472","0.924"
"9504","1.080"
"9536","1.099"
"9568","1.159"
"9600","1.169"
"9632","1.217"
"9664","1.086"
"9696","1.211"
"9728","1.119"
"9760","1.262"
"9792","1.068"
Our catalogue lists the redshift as 0.68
